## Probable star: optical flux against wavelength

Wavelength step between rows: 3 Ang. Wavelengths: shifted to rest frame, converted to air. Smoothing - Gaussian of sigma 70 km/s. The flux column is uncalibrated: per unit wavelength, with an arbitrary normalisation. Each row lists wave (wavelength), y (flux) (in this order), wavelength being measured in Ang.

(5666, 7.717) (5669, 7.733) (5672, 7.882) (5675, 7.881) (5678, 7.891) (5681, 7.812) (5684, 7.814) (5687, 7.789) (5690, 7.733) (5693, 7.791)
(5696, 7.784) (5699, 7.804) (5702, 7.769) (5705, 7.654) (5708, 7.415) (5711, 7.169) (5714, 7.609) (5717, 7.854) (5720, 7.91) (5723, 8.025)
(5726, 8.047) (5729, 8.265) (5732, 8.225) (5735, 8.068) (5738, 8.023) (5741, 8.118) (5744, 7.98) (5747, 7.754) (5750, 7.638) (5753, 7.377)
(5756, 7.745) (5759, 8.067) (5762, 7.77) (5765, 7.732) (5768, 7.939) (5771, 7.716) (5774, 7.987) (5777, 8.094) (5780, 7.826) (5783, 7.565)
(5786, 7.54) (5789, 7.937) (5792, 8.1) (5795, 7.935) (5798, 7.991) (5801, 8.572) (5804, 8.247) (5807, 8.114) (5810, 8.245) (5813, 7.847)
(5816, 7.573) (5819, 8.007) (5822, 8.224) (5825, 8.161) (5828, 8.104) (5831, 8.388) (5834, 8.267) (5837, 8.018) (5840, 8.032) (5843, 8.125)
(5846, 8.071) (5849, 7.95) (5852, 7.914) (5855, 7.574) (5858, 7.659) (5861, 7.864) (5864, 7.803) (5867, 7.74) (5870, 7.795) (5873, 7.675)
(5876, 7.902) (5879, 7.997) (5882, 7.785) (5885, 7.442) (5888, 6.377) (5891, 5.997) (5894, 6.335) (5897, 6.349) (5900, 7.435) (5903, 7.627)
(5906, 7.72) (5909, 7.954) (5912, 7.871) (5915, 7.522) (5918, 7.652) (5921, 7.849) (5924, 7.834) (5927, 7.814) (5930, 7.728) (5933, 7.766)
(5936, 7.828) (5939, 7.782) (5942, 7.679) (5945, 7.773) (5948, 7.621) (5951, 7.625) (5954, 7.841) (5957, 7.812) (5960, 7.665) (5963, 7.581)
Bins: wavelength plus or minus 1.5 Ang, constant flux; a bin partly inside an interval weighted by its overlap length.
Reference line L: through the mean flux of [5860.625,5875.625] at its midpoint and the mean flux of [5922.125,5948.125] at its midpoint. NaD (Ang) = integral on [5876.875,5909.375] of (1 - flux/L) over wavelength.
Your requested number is 2.5 Ang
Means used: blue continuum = 7.78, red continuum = 7.77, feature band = 7.17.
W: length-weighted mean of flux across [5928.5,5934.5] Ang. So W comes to 7.75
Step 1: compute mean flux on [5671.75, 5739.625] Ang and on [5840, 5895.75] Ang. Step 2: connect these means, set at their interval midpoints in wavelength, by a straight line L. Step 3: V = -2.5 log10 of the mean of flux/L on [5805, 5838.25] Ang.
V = -0.062 mag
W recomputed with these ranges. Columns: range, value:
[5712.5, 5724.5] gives 7.85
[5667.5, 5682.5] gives 7.84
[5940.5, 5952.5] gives 7.67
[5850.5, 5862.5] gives 7.75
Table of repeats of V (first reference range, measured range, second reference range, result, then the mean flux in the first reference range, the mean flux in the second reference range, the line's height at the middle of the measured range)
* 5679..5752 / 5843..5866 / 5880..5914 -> -0.07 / 7.83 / 7.19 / 7.34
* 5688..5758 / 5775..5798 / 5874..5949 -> -0.02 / 7.82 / 7.51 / 7.71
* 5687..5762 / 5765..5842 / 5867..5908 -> -0.06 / 7.82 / 7.29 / 7.57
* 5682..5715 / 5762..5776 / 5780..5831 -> 0.01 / 7.67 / 8.02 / 7.9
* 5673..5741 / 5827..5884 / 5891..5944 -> -0.04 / 7.84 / 7.53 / 7.62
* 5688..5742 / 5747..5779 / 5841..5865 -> 0.01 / 7.84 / 7.87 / 7.86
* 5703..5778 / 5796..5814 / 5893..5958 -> -0.06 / 7.85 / 7.62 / 7.77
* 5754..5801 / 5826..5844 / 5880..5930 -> -0.07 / 7.88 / 7.37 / 7.65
